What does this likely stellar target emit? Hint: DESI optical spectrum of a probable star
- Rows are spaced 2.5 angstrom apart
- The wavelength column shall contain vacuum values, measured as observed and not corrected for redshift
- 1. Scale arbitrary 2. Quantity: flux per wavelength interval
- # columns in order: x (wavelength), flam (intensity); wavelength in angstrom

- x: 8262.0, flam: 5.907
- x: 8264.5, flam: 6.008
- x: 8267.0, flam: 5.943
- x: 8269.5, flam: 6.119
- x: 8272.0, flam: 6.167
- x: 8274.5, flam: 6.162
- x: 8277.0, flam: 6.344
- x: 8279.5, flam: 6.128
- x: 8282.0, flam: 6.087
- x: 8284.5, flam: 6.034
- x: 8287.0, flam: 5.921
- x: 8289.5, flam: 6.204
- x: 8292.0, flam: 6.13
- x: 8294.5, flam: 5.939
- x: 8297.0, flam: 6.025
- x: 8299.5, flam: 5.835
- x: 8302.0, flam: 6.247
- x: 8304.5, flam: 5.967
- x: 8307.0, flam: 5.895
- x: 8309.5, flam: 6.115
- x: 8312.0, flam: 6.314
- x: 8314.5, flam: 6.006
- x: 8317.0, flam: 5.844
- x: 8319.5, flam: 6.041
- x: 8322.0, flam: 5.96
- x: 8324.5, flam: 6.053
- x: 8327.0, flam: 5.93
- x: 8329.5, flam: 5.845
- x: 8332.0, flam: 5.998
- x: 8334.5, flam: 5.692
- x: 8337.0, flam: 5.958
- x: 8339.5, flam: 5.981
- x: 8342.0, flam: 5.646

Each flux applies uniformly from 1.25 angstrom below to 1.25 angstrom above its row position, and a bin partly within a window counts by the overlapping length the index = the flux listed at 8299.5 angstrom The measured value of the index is 5.835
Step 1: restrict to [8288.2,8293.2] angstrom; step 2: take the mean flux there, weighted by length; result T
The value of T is 6.16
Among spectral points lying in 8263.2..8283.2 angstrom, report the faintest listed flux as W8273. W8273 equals 5.943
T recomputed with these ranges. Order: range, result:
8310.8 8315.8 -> 6.16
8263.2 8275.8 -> 6.08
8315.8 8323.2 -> 5.95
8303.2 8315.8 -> 6.06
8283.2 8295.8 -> 6.05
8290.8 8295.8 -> 6.03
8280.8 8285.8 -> 6.06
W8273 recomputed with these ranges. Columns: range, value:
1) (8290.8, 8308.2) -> 5.835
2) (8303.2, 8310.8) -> 5.895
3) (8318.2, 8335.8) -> 5.692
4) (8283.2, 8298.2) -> 5.921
